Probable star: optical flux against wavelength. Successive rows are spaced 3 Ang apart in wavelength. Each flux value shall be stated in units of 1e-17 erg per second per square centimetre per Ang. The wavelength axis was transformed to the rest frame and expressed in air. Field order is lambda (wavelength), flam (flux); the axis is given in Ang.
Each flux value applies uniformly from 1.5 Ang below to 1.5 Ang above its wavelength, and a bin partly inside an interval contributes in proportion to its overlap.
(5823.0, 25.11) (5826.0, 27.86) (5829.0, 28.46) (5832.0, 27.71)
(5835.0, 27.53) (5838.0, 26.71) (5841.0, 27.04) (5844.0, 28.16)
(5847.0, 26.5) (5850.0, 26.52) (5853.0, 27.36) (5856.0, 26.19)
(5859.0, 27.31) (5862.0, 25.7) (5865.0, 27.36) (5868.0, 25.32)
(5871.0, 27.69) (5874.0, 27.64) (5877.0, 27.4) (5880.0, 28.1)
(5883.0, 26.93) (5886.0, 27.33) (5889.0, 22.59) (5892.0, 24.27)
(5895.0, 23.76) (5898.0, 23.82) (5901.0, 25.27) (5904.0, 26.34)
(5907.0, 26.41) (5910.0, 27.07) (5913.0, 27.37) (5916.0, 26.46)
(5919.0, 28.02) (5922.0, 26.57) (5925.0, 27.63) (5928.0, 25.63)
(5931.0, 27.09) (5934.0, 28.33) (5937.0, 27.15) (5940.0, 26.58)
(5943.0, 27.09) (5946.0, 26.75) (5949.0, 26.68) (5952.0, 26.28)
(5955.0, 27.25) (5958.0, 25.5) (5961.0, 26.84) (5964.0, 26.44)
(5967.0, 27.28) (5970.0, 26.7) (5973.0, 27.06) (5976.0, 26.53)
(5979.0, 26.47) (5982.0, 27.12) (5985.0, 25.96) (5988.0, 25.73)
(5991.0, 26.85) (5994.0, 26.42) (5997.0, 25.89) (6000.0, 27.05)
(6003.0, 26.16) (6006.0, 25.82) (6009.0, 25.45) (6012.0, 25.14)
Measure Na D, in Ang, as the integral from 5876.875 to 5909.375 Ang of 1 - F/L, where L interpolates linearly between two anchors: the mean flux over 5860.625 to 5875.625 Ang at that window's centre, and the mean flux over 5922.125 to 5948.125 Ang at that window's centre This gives 1.5 Ang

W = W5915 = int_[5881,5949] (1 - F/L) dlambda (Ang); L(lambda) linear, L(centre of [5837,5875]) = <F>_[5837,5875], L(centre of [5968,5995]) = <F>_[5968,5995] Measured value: 1.0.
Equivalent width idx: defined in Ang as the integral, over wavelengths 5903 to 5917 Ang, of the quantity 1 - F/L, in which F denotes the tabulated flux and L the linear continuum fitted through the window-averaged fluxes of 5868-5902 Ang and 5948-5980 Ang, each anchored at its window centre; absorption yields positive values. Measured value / -0.3 Ang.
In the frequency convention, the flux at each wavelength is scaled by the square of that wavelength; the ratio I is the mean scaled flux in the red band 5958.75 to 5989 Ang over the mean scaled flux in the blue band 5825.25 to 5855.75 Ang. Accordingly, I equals 1.0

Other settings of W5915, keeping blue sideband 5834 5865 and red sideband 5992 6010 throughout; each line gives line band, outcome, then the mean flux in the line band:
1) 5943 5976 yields -0.4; 26.7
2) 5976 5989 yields -0.1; 26.4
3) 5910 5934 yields -0.5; 27.1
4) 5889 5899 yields 1.1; 23.8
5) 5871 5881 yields -0.3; 27.7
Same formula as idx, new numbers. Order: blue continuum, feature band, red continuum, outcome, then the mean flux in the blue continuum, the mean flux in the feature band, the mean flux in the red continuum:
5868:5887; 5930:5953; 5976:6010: -0.2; 27.3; 27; 26.3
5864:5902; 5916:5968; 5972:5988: -1.1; 26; 26.9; 26.5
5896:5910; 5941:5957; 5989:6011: -0.6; 25.6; 26.8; 26.2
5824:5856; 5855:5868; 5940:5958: 0.3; 27.3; 26.5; 26.7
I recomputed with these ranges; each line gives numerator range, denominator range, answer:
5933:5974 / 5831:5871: 1.03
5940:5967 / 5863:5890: 1.02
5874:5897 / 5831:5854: 0.97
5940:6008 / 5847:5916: 1.04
